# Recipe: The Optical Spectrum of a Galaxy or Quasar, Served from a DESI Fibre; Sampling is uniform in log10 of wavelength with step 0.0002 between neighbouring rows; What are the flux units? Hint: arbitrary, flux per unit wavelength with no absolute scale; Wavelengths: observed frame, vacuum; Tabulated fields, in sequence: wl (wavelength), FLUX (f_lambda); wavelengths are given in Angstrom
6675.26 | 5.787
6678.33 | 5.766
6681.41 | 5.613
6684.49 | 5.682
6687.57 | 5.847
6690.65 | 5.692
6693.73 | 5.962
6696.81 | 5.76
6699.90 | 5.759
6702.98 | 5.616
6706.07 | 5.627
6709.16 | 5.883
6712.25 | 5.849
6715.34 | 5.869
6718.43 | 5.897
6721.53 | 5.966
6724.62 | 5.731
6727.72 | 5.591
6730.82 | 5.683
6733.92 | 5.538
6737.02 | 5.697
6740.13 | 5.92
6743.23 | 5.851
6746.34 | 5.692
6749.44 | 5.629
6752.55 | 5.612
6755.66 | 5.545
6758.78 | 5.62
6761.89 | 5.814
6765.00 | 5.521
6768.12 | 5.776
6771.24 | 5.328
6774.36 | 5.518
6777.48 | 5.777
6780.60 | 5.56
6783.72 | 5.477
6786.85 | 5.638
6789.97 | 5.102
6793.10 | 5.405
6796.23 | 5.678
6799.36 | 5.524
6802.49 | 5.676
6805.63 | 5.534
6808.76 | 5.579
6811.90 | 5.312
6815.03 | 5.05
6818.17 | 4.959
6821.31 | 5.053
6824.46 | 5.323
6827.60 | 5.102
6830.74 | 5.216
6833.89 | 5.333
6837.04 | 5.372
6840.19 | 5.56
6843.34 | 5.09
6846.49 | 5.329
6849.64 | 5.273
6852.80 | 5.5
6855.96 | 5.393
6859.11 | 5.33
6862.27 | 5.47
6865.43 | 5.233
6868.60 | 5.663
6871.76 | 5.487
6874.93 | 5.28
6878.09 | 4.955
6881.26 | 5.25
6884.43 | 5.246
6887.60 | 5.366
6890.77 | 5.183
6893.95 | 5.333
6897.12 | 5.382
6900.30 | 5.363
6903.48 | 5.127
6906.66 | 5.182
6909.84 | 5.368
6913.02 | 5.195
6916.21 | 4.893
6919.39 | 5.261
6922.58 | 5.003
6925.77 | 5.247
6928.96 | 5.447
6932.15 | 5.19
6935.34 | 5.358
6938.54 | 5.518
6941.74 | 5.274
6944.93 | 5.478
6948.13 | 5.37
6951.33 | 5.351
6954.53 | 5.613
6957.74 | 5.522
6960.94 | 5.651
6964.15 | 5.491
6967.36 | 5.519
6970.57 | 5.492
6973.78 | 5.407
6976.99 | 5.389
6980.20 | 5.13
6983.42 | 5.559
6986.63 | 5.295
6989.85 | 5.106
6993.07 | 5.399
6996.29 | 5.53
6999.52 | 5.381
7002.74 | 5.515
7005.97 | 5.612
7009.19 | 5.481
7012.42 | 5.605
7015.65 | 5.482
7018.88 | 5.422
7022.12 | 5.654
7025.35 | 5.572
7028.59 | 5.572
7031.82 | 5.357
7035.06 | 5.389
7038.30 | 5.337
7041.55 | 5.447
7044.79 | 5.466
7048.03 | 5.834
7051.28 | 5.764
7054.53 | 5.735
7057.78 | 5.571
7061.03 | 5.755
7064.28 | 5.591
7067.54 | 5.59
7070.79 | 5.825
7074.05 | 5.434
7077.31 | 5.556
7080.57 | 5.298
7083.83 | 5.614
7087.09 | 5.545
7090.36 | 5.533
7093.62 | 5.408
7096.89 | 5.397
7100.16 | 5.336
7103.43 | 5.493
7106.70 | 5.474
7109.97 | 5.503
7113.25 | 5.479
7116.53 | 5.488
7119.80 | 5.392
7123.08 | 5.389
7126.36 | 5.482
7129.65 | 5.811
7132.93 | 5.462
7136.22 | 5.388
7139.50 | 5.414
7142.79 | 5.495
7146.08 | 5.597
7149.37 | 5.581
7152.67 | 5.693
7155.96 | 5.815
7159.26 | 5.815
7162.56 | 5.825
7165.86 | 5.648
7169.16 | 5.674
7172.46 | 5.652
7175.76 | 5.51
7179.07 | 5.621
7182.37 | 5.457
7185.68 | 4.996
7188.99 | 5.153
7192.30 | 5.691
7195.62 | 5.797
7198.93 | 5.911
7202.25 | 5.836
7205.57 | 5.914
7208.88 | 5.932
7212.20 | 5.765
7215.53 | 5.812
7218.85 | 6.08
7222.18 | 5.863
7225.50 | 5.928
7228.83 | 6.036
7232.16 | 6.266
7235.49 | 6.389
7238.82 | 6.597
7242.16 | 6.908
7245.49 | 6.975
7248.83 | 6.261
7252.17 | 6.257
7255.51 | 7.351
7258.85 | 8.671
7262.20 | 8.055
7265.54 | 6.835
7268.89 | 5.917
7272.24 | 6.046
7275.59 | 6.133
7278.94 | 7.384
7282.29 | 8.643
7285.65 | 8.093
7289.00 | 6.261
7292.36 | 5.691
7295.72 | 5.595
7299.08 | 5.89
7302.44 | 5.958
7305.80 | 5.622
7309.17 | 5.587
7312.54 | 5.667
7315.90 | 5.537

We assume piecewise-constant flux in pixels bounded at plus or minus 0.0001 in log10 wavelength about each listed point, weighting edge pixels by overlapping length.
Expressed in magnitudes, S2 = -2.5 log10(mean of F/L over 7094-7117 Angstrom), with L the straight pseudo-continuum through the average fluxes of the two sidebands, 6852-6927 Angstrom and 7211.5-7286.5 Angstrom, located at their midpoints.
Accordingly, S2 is 0.13 mag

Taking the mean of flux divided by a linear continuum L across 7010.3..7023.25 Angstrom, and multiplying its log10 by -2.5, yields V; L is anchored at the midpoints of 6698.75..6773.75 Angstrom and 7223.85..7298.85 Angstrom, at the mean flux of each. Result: 0.13 mag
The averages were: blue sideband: 5.71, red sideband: 6.72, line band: 5.53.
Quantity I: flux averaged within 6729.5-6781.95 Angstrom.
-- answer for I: 5.65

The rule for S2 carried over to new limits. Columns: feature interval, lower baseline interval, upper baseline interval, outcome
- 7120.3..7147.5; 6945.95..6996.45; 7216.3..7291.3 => 0.13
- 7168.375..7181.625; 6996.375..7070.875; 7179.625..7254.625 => 0.06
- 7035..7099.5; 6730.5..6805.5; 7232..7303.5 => 0.14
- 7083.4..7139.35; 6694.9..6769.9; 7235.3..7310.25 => 0.17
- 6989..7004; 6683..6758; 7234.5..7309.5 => 0.15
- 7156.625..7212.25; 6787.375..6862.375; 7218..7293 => 0.15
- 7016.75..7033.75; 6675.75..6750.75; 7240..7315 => 0.13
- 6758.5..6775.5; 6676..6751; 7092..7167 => 0.03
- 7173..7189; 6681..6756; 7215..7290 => 0.22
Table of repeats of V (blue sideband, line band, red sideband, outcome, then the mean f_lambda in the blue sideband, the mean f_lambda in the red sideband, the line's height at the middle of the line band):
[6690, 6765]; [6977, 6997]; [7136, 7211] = 0.07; 5.74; 5.63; 5.68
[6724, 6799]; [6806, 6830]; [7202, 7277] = 0.10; 5.61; 6.44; 5.71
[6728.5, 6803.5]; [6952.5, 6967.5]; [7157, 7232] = 0.02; 5.61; 5.74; 5.66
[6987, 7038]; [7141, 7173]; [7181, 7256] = 0.03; 5.46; 6.03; 5.86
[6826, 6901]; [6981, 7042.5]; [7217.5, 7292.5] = 0.08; 5.32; 6.75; 5.86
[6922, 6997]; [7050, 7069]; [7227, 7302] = 0.03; 5.39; 6.72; 5.83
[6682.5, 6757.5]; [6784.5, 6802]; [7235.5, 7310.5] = 0.07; 5.74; 6.67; 5.87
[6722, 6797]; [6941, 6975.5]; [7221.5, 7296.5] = 0.11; 5.62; 6.73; 6.06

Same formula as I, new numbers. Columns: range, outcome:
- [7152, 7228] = 5.72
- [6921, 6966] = 5.39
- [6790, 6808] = 5.52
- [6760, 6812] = 5.55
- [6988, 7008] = 5.42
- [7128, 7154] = 5.55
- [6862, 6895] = 5.31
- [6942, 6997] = 5.42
